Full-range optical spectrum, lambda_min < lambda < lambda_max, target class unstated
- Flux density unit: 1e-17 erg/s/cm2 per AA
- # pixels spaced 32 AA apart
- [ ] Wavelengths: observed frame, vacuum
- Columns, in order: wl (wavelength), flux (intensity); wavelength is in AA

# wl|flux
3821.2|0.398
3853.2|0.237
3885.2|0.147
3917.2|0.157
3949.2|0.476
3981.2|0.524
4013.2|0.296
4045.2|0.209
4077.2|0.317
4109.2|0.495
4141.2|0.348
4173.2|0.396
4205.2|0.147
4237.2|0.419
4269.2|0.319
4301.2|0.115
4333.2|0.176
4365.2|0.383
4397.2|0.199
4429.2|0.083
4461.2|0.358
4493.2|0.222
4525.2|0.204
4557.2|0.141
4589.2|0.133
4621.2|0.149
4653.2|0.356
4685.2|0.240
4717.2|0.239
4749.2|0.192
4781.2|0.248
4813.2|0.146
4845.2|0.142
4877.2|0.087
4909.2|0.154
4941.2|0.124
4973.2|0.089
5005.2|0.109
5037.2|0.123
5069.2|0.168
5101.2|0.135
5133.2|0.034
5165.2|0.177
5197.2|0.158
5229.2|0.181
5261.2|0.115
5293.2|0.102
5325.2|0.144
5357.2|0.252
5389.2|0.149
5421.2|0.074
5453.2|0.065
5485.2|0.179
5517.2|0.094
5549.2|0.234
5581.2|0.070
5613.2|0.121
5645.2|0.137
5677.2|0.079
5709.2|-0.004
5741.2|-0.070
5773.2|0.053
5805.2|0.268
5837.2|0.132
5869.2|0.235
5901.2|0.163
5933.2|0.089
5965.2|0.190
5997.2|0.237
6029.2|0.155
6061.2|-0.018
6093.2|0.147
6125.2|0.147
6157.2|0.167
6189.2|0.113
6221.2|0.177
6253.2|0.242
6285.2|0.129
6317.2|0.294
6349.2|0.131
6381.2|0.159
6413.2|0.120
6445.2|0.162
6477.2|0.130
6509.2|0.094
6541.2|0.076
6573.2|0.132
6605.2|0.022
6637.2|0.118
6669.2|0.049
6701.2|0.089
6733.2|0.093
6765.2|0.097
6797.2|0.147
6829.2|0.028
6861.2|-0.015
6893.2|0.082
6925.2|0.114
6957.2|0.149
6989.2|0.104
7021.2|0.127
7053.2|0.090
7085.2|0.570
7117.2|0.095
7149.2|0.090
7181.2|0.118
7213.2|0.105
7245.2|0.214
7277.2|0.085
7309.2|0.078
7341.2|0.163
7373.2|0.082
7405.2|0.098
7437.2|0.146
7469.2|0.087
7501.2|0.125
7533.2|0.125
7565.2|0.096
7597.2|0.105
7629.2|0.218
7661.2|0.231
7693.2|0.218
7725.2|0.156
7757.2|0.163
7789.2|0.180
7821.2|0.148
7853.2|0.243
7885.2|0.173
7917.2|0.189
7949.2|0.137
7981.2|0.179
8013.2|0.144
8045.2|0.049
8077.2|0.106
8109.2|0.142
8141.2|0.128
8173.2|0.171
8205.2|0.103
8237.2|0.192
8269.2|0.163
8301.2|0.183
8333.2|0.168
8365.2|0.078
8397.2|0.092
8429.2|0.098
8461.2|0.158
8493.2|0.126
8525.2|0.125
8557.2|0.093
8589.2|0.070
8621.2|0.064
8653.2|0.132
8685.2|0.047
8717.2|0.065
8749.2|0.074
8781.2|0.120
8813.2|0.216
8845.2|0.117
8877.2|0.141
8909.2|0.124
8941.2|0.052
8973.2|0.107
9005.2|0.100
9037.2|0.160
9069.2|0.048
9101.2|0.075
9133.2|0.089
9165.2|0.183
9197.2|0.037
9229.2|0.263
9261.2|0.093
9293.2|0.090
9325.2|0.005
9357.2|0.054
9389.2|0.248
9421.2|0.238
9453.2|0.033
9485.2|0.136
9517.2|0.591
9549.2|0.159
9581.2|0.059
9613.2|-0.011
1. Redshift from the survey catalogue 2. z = 0.90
